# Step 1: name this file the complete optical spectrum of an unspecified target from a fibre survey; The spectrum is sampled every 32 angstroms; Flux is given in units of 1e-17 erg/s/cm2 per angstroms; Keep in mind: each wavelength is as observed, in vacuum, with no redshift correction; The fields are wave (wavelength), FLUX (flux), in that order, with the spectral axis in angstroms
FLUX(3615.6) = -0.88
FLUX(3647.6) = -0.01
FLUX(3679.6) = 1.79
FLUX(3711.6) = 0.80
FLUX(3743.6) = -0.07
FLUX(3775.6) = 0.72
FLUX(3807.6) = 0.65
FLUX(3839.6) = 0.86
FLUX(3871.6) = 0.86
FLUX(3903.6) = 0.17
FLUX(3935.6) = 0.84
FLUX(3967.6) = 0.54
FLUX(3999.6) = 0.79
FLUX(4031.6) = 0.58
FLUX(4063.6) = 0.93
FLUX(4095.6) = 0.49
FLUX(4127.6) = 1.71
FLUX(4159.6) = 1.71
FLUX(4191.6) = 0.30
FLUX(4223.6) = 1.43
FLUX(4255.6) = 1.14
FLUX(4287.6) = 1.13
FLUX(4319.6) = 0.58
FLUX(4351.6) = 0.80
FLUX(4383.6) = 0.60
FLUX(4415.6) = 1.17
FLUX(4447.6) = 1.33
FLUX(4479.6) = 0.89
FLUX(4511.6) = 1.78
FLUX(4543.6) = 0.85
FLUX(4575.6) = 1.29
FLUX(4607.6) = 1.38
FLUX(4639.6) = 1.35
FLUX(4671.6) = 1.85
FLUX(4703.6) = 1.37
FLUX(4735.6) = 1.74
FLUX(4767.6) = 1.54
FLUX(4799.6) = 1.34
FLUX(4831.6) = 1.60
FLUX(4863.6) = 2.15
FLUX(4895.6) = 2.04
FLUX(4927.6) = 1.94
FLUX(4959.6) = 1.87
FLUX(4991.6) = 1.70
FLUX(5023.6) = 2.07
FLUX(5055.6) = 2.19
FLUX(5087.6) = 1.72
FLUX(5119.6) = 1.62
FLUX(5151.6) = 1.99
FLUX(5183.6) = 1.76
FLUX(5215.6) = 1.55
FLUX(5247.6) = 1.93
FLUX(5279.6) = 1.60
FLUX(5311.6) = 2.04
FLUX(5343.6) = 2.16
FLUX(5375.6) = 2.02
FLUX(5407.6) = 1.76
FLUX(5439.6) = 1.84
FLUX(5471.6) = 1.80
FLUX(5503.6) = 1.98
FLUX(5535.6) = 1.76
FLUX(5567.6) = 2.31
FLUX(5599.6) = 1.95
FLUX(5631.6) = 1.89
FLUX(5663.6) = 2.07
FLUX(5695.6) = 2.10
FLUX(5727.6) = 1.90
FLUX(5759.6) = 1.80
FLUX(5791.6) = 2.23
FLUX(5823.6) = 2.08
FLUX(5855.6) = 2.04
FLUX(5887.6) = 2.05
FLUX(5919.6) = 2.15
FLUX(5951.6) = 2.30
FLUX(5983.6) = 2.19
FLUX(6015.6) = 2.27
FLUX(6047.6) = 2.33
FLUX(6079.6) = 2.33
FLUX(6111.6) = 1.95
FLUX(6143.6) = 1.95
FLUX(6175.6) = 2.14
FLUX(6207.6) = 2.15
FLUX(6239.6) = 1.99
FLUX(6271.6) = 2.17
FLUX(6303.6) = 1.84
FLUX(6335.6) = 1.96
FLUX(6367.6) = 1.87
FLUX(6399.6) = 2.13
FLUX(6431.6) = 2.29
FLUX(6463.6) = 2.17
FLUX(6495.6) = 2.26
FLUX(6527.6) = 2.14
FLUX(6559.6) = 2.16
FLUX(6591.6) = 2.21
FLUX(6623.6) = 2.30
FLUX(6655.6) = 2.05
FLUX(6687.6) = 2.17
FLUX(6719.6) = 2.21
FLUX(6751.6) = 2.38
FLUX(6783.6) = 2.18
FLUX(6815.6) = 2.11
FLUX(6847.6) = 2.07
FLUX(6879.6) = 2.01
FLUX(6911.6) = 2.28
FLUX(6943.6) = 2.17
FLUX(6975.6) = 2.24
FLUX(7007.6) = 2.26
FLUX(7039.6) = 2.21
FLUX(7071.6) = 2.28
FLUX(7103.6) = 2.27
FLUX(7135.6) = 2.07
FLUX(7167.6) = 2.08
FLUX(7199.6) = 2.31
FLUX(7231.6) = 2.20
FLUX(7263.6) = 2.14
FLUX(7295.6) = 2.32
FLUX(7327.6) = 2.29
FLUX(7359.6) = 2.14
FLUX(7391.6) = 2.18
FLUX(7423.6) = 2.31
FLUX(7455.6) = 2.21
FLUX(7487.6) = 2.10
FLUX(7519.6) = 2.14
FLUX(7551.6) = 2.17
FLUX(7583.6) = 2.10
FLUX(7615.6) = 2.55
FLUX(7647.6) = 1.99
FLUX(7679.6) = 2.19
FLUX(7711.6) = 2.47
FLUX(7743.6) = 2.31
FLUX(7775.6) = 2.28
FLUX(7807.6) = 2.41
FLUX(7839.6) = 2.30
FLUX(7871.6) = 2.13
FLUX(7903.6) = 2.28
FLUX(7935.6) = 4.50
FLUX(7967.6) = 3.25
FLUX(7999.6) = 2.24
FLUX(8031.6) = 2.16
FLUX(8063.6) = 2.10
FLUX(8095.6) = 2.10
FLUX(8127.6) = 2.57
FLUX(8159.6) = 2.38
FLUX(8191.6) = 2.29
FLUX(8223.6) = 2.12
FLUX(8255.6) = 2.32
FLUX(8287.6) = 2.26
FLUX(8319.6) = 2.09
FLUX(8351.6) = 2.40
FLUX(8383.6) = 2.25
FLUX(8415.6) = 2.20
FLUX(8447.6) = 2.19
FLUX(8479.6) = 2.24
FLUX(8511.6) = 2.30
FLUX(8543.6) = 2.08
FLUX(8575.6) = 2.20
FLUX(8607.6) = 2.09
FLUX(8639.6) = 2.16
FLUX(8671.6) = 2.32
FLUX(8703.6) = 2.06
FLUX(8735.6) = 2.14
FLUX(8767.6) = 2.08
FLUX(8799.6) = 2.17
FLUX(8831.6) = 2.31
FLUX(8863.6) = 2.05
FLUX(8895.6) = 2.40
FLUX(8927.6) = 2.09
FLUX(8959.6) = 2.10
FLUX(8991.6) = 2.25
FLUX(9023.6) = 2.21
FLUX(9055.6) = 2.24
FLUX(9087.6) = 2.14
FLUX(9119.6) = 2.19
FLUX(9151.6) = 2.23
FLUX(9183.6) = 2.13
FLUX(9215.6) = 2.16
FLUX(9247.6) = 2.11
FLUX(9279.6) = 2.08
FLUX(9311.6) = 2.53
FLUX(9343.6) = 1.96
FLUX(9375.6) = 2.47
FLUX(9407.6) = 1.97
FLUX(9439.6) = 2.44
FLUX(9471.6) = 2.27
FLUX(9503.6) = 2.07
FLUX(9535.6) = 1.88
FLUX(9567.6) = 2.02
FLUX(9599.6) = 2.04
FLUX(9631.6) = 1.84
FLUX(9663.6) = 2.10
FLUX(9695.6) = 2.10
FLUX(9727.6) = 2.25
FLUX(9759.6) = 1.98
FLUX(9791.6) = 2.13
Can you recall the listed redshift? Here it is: 0.21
